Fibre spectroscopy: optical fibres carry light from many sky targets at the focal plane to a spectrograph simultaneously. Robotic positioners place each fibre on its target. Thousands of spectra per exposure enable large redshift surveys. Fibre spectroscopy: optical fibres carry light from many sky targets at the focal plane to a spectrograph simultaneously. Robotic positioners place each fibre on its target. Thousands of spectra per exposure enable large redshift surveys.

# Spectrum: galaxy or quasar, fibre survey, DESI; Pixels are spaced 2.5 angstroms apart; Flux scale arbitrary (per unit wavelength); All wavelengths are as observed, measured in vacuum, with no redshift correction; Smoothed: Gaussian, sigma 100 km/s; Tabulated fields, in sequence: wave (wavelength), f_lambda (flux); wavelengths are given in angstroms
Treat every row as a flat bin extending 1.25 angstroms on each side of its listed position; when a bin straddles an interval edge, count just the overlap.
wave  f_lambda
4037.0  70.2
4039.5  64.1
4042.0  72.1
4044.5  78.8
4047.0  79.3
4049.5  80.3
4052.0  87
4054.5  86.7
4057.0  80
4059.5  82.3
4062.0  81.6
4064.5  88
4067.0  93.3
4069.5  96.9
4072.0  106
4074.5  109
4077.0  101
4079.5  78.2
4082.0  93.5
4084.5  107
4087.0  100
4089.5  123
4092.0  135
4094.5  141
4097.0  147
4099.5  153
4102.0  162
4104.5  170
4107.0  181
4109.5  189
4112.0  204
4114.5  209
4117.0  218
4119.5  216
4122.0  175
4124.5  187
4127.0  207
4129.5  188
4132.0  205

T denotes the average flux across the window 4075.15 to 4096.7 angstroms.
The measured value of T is 111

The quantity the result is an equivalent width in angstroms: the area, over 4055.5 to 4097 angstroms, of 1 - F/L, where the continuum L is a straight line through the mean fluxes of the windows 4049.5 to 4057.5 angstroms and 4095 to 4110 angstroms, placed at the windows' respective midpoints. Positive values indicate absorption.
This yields 6.5 angstroms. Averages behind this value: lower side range 84.3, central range 102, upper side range 165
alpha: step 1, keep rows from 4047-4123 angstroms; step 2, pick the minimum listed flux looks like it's 78.2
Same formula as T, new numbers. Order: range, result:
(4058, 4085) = 93.8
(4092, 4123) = 179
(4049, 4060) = 83.5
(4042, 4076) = 87.9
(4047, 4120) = 126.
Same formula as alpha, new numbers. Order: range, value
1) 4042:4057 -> 72.1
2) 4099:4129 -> 153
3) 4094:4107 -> 141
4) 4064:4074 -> 88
